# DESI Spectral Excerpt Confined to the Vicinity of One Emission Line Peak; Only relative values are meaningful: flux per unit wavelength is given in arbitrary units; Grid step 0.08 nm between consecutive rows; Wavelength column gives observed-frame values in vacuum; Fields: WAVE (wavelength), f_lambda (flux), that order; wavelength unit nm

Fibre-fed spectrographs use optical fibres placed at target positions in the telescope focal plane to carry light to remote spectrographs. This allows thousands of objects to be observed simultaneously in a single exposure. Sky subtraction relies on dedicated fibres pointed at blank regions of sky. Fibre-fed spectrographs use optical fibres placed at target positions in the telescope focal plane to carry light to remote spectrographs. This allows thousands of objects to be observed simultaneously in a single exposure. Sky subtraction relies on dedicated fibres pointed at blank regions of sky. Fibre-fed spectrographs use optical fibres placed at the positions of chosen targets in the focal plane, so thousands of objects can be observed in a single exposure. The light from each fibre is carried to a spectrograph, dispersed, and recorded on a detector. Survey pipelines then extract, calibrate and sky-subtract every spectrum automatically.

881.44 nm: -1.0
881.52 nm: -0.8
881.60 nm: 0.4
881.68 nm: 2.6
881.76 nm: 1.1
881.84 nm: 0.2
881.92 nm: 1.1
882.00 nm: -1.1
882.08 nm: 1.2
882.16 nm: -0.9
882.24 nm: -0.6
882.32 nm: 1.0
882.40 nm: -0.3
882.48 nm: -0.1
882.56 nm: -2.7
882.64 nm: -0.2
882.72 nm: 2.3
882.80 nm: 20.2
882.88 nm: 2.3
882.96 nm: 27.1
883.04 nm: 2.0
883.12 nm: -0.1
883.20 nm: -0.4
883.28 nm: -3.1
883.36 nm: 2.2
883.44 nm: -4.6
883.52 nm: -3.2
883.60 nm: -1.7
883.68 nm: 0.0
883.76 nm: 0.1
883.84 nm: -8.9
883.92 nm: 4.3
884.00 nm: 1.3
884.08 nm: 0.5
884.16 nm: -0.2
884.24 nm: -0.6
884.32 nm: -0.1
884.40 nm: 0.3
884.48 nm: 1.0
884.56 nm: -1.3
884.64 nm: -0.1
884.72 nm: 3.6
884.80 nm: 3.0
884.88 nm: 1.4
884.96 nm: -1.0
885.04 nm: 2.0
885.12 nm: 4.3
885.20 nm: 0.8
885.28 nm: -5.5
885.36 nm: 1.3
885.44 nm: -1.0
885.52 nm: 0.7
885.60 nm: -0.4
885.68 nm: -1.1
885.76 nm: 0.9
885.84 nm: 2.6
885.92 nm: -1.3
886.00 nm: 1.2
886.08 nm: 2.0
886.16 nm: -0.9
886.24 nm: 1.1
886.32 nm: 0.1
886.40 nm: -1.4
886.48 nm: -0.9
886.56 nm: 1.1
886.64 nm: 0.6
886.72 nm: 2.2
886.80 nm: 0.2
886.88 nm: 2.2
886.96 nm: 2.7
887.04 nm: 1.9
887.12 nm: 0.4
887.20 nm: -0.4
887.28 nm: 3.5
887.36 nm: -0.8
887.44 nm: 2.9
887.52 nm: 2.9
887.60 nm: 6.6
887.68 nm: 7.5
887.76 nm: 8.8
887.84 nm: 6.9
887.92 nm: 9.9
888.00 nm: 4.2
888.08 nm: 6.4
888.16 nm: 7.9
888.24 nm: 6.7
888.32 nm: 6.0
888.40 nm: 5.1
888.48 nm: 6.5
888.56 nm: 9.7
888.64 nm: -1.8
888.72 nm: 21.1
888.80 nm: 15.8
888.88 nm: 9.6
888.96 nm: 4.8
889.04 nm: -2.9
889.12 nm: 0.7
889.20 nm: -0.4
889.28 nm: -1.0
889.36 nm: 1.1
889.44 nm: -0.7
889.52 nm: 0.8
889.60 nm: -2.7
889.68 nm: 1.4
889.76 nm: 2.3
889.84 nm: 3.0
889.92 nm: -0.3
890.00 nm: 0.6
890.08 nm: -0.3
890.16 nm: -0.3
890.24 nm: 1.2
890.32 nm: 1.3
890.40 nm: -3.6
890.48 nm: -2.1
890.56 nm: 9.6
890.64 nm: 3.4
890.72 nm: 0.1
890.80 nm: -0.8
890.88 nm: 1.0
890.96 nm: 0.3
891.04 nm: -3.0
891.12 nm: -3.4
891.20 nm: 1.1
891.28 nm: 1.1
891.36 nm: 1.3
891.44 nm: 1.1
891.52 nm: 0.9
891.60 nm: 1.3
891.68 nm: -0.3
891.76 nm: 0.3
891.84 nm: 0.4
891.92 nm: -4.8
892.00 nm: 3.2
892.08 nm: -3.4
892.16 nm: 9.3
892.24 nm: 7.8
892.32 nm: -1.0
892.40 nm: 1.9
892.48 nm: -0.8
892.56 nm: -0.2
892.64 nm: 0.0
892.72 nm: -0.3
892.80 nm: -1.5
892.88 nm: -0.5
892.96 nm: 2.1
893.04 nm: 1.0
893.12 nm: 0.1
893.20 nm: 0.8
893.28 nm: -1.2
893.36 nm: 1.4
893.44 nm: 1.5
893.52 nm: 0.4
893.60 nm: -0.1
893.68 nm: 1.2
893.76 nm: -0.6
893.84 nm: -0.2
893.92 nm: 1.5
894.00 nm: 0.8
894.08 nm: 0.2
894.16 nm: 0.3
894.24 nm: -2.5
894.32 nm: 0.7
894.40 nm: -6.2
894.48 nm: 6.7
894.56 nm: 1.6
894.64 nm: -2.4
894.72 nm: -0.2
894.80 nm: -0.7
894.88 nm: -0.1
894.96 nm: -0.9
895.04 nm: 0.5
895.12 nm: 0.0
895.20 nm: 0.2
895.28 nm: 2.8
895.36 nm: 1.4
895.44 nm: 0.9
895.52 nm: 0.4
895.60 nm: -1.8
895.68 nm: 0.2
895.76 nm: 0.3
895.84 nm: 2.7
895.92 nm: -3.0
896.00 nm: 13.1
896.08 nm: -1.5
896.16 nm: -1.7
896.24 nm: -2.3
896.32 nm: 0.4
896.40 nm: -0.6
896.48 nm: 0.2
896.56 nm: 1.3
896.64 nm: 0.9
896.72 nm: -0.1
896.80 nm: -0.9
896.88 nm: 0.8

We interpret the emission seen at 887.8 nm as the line [O II] 3727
